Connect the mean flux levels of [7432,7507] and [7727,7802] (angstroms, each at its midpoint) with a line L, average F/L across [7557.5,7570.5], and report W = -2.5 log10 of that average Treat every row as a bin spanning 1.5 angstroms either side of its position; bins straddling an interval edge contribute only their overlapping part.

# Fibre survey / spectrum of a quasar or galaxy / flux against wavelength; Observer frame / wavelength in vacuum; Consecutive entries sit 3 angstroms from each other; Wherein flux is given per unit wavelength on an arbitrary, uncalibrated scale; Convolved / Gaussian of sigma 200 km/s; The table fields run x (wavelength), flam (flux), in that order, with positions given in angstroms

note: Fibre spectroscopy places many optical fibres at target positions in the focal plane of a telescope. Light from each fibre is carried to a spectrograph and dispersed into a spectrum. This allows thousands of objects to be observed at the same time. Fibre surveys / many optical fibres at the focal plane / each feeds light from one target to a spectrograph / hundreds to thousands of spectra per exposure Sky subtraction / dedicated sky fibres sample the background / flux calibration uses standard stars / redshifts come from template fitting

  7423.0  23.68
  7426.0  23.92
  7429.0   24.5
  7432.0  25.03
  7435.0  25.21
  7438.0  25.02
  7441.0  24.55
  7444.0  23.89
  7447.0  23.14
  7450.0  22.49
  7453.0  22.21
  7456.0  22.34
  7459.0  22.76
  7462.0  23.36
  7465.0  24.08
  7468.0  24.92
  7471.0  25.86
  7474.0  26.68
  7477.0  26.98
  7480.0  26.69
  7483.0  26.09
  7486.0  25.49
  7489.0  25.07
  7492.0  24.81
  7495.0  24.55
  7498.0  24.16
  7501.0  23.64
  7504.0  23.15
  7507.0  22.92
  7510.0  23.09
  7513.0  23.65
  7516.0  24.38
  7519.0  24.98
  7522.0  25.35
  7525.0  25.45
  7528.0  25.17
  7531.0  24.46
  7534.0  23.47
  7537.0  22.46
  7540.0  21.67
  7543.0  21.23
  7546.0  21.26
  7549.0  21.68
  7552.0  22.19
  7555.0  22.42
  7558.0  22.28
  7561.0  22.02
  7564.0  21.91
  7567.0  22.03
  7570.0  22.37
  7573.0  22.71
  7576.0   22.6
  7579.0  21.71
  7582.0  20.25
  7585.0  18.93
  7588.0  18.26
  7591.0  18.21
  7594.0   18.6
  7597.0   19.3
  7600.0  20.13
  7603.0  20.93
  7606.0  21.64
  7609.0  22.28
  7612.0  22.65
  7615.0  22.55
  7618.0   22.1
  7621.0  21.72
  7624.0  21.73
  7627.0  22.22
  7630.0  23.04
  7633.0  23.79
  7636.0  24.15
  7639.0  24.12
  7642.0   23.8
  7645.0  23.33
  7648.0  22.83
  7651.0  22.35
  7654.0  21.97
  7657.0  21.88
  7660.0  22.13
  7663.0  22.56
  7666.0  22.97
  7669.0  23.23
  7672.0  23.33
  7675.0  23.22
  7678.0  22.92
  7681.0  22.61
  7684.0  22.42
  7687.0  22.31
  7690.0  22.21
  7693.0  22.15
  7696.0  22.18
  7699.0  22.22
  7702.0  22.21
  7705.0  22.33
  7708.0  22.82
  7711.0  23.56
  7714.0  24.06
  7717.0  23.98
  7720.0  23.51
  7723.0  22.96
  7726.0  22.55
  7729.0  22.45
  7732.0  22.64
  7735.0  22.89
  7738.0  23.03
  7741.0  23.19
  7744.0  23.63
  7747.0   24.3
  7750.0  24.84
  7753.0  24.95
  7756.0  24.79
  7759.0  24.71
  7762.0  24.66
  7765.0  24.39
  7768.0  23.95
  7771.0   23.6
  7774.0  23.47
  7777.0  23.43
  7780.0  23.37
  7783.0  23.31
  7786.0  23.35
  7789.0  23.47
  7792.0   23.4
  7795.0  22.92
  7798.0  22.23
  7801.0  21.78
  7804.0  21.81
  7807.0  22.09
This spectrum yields 0.10 mag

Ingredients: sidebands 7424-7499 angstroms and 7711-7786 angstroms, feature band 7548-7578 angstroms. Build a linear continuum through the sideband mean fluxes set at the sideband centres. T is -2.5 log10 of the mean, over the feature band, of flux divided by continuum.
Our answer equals 0.09 mag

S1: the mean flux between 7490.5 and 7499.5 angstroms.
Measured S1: 24.5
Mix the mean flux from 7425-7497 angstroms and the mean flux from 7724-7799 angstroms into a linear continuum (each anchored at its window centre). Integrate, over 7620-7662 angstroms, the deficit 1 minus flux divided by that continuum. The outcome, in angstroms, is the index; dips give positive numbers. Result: 2.1 angstroms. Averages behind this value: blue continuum 24.6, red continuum 23.6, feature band 22.8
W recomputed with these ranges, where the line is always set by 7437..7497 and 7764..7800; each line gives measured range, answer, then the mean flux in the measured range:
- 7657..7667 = 0.07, 22.4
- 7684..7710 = 0.06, 22.3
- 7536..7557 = 0.11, 21.8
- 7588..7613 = 0.18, 20.3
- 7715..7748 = 0.02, 23.2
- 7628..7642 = 0.01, 23.7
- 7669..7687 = 0.04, 22.9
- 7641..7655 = 0.05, 22.9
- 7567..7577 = 0.08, 22.5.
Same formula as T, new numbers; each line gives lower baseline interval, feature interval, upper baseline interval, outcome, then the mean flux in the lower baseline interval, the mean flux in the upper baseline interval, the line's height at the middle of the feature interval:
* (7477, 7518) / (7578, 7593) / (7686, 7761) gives 0.23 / 24.5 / 23.2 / 24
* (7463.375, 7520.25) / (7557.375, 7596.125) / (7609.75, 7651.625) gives 0.14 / 24.8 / 22.9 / 23.6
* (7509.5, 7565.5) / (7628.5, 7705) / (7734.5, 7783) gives 0.04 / 23.1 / 24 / 23.6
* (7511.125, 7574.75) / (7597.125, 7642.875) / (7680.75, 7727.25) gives 0.03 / 23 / 22.8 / 22.9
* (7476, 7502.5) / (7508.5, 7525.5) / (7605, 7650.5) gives 0.01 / 25.2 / 22.8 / 24.8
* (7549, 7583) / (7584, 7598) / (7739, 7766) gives 0.20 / 22.1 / 24.4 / 22.4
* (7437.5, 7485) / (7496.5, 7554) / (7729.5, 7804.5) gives 0.04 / 24.4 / 23.5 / 24.3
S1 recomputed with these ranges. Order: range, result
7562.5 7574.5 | 22.3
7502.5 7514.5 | 23.2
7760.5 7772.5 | 24.2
